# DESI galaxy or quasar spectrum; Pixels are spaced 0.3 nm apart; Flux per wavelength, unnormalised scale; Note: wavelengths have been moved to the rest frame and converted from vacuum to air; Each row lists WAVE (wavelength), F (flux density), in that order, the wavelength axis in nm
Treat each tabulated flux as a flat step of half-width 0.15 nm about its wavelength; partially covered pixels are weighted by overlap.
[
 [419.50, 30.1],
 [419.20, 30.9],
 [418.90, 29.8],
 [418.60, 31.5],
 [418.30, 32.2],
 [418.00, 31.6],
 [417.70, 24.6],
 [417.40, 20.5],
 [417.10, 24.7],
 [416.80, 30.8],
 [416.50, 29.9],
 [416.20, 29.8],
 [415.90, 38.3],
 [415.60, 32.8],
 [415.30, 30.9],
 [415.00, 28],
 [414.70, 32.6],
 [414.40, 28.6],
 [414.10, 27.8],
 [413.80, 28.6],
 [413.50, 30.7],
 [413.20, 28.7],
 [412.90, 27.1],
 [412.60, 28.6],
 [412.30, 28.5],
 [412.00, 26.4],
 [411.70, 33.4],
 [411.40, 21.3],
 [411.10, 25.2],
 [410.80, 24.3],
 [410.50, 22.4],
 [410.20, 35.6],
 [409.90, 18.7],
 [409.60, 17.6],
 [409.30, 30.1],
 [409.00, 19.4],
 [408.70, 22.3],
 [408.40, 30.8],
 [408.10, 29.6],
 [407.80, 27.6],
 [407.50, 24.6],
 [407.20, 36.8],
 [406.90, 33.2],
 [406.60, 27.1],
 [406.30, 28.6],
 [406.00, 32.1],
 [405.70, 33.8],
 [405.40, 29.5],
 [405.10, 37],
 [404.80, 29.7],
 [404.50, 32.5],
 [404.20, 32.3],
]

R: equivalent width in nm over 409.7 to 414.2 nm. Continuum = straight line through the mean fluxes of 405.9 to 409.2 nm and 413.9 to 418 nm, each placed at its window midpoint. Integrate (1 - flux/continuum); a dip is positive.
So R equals 0.279 nm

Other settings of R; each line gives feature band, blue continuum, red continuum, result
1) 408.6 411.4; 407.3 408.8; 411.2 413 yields 0.37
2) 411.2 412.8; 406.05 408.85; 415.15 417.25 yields 0.14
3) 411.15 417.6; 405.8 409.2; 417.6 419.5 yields 0.16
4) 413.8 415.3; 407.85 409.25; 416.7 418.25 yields -0.16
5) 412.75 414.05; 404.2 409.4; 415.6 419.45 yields 0.04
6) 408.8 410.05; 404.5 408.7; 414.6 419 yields 0.37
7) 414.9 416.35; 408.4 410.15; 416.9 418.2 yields -0.40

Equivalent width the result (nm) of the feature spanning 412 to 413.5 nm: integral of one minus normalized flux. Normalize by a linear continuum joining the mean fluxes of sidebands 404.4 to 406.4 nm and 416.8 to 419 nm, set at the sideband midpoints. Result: 0.068 nm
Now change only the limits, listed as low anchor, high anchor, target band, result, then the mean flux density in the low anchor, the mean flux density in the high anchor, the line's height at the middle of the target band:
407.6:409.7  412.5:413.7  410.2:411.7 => 0.09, 25.5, 28.8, 27.2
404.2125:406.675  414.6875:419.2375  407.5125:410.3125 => 0.49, 31.5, 29.8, 31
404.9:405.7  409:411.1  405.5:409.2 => 0.07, 33.1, 24.4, 29.4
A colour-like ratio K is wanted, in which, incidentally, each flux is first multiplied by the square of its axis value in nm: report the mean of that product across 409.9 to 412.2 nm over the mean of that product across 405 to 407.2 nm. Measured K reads 0.85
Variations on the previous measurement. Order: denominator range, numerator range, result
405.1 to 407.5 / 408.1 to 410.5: 0.81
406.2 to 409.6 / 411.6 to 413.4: 1.06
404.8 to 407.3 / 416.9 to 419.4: 0.94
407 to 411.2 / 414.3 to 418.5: 1.18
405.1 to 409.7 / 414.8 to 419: 1.09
